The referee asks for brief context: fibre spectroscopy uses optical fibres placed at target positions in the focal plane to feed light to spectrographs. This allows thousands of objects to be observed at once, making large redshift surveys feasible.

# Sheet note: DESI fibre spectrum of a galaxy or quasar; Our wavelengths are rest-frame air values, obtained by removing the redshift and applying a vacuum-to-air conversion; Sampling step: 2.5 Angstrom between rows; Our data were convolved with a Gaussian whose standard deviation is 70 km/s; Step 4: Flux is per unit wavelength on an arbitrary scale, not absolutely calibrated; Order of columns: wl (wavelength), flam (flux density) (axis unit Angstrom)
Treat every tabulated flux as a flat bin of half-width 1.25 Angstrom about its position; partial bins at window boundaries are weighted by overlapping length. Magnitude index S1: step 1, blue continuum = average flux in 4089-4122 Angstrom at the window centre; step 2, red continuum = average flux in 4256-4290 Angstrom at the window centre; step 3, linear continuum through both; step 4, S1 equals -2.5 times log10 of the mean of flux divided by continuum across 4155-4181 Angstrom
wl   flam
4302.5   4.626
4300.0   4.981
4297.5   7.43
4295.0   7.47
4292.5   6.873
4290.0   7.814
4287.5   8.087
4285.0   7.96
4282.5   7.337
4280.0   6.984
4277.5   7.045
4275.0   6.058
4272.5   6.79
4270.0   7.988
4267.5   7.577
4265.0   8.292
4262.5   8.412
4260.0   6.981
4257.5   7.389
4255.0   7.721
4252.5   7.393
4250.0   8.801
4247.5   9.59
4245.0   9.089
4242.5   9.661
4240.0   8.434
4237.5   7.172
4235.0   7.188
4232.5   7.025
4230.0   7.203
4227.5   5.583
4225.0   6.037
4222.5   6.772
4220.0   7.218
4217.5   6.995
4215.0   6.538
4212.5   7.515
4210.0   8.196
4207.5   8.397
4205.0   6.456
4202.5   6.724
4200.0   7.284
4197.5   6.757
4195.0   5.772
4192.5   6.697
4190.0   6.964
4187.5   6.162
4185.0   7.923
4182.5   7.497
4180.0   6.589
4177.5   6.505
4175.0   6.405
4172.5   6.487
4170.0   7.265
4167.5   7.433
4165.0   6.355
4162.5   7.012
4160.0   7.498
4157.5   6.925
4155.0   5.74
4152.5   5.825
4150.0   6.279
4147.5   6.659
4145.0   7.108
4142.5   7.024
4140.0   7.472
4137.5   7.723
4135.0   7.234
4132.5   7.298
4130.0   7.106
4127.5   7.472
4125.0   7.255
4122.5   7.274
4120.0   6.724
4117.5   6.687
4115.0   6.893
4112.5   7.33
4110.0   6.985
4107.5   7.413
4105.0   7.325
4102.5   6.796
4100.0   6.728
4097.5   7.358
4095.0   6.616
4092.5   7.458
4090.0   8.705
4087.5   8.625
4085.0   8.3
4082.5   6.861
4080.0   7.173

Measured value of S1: 0.07 mag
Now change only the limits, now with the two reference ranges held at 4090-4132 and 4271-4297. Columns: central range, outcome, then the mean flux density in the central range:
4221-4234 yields 0.105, 6.55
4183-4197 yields 0.069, 6.75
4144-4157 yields 0.133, 6.34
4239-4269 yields -0.146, 8.27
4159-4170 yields 0.014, 7.09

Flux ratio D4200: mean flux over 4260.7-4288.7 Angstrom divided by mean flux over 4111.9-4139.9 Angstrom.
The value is 1.04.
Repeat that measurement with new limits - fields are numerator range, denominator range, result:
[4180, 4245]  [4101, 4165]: 1.02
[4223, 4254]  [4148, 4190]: 1.15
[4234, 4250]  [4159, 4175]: 1.23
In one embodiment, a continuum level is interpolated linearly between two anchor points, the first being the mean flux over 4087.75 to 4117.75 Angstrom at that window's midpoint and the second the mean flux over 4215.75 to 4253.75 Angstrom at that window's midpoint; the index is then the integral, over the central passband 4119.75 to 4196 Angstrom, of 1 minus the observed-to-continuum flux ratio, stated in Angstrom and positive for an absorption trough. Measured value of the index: 5.13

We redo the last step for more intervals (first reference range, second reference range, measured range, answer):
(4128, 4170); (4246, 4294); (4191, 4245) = 1.28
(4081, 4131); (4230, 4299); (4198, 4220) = 0.93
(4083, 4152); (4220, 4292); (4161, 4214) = 3.10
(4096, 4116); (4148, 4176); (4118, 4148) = -1.35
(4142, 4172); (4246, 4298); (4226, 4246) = -0.74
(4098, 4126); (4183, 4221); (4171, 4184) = 0.58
